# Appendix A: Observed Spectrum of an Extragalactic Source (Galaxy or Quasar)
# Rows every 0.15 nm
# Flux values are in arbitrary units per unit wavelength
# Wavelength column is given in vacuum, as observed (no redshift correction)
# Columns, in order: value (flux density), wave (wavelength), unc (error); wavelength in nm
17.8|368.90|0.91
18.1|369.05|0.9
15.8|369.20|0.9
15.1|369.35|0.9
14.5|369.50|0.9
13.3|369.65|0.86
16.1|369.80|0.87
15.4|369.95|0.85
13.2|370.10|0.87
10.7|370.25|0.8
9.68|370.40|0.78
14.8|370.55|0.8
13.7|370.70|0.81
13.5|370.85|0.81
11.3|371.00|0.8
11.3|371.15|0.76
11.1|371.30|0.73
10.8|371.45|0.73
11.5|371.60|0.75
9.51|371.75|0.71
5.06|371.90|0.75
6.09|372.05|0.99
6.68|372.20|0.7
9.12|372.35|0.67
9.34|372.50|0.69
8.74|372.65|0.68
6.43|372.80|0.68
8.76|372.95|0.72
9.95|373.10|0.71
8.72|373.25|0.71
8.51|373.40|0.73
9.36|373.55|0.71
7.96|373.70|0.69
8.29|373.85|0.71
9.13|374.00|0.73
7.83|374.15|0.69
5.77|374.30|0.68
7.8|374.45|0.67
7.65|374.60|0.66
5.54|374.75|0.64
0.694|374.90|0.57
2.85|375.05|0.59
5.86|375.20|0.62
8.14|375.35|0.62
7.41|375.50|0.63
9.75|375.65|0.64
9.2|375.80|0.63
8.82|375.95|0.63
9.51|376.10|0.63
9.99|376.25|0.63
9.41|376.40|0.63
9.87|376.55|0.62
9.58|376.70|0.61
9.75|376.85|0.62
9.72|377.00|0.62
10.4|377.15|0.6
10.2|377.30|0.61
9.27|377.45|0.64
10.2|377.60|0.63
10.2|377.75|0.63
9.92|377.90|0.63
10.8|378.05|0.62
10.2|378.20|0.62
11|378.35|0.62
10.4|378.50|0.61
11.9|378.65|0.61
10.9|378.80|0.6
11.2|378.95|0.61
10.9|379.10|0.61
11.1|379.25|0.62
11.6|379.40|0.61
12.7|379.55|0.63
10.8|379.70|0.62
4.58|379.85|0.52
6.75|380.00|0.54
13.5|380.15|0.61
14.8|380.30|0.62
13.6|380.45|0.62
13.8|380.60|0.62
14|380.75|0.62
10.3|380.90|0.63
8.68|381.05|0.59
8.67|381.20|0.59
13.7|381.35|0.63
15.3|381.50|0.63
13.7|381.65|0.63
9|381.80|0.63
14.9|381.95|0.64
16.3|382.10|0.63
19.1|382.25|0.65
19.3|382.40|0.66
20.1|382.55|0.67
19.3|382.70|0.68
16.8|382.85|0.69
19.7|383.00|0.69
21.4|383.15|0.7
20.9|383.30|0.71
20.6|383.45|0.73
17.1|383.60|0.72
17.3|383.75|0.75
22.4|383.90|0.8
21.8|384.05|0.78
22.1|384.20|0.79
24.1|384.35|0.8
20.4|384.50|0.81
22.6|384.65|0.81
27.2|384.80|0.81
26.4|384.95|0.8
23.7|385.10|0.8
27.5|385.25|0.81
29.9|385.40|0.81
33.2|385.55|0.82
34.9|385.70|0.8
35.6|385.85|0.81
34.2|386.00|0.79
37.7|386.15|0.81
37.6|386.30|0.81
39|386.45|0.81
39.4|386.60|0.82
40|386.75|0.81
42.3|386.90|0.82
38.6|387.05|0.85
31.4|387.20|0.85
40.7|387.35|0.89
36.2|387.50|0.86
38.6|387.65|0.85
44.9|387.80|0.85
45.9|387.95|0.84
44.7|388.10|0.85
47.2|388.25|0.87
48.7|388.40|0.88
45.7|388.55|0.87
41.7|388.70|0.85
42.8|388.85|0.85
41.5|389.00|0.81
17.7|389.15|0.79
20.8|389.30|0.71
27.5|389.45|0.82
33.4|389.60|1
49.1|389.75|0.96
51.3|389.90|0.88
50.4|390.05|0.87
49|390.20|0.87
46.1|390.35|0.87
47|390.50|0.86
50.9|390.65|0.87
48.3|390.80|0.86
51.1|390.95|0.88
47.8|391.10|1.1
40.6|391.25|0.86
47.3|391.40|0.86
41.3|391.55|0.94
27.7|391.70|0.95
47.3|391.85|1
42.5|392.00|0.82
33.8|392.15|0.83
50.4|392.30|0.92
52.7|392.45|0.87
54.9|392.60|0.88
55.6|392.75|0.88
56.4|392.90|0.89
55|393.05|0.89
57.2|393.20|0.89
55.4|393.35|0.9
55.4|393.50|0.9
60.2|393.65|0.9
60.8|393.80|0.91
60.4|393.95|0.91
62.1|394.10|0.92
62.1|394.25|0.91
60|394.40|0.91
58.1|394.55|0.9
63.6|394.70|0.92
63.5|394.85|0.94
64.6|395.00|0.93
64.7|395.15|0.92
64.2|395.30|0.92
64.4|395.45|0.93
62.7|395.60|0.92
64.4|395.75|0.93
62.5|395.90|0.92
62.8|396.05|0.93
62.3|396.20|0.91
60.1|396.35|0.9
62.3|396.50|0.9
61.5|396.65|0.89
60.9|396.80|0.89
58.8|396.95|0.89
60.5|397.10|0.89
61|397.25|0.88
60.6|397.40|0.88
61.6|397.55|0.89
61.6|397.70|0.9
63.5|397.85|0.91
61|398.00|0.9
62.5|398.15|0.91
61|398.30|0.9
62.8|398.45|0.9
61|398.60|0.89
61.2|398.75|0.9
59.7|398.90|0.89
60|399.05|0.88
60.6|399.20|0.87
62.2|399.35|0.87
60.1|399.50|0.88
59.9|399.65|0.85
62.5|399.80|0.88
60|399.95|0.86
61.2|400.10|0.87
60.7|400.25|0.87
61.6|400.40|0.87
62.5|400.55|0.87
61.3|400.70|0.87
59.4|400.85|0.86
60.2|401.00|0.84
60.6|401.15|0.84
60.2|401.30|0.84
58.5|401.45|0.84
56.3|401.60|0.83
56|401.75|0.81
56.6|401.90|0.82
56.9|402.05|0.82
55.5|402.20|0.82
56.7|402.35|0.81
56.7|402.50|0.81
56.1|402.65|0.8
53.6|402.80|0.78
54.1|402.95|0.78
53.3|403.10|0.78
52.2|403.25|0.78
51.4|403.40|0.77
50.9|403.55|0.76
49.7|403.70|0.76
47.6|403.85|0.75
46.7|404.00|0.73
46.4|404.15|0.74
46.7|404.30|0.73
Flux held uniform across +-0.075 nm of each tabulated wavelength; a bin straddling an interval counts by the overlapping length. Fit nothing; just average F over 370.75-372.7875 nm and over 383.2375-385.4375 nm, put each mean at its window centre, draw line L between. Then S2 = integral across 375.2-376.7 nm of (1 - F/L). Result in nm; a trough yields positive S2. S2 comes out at 0.53 nm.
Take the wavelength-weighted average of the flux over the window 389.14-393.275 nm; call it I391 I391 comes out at 45.2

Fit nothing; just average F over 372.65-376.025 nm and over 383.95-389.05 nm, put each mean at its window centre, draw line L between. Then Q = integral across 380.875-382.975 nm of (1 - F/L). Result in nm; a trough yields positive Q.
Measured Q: 0.86 nm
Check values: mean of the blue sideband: 7.5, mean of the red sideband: 35.4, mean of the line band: 14.9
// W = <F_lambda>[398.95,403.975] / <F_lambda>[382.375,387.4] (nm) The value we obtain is 2.1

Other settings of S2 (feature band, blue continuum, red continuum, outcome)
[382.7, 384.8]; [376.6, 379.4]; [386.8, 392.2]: 0.43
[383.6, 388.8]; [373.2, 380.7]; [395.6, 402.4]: -0.44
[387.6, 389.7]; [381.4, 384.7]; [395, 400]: -0.22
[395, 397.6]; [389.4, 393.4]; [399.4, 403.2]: -0.47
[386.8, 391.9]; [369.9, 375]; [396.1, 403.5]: -0.22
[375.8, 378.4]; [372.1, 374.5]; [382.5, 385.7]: 0.67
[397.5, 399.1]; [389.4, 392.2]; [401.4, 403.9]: -0.35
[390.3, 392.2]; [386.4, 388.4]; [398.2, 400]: 0.14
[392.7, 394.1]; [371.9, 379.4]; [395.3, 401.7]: -0.23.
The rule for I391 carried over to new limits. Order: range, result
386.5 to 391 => 41.7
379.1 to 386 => 18.3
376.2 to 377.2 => 9.8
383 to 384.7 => 20.9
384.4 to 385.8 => 27.4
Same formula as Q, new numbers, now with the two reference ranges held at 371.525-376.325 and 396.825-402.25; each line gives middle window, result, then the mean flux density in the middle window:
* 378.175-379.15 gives 0.36 nm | 11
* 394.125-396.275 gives -0.48 nm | 62.8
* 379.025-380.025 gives 0.48 nm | 9.93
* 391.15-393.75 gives -0.18 nm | 49.1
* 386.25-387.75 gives -0.17 nm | 38.5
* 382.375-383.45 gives 0.27 nm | 19.7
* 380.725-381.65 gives 0.44 nm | 11.8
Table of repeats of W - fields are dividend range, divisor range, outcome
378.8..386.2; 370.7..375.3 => 2.24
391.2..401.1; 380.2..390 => 2.10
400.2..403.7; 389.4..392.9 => 1.24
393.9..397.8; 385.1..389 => 1.59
